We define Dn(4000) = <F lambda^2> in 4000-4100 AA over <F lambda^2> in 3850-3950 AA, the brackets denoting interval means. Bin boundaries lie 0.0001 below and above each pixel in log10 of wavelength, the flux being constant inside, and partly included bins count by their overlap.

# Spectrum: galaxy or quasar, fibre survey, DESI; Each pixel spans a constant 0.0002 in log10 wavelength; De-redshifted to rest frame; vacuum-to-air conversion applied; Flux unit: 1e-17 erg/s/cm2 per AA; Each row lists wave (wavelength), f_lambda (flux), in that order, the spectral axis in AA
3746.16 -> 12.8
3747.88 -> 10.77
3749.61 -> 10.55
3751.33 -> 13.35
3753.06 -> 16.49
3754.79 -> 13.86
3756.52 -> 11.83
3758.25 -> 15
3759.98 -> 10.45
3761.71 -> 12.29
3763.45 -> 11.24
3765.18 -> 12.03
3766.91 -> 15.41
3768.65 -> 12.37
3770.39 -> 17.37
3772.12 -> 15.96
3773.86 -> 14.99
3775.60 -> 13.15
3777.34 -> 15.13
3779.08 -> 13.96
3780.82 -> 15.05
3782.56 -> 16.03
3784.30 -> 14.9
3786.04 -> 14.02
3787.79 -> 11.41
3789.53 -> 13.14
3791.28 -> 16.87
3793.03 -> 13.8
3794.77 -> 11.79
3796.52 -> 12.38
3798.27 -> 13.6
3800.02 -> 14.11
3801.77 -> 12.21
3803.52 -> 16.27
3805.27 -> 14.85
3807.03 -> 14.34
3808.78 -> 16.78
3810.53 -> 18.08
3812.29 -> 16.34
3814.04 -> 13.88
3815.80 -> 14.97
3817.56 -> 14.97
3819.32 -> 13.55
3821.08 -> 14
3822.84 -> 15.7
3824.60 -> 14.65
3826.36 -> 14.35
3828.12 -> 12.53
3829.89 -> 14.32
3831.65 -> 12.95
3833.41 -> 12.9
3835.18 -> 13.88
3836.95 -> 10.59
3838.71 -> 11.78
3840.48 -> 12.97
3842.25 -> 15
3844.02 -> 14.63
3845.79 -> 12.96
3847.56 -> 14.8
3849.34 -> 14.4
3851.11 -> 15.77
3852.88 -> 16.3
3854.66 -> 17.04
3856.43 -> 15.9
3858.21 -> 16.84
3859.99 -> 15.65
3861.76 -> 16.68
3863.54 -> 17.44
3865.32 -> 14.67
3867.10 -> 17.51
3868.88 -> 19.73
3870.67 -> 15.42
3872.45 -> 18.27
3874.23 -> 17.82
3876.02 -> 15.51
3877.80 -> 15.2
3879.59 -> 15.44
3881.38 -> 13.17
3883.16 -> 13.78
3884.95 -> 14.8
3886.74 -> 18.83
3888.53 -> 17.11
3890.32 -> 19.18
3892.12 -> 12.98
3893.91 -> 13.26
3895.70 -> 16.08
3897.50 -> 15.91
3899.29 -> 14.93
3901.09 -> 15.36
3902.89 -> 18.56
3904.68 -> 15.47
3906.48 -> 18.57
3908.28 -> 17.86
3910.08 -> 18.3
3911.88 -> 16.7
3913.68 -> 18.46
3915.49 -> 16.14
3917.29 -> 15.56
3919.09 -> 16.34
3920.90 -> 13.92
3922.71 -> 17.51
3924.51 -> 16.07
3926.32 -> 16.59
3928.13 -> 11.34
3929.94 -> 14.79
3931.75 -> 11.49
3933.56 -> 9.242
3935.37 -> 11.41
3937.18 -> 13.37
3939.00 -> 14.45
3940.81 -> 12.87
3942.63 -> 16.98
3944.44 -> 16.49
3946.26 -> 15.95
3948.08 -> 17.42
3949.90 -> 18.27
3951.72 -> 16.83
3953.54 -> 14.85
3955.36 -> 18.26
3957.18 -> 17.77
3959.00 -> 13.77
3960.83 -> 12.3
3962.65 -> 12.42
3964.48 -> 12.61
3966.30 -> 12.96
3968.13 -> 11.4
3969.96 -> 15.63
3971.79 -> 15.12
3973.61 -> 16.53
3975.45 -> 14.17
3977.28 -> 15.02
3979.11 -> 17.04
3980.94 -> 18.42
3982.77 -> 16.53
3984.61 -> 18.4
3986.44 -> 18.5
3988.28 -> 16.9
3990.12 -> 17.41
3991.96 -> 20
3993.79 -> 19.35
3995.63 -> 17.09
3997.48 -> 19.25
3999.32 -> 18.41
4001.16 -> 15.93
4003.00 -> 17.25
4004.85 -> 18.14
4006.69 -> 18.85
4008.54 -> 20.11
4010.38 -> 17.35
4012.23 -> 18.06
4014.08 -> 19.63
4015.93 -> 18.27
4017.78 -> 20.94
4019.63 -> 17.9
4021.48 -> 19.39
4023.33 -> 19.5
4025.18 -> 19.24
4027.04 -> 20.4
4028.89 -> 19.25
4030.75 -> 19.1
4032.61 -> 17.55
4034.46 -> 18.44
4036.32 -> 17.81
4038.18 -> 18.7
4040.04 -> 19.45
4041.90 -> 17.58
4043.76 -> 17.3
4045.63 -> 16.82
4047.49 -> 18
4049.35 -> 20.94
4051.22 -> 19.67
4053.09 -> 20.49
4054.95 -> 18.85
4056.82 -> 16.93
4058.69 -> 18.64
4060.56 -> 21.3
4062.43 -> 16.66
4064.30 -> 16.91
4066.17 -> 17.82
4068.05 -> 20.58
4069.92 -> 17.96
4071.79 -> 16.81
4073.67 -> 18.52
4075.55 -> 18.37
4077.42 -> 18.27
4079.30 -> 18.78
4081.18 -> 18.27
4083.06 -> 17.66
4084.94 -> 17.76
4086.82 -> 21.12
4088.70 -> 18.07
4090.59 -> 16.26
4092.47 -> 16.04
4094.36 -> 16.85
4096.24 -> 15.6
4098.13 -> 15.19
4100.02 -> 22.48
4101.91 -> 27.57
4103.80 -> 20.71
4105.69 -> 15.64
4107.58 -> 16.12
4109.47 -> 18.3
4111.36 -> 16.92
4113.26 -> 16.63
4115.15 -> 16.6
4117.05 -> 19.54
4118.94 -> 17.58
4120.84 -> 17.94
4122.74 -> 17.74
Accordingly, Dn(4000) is 1.3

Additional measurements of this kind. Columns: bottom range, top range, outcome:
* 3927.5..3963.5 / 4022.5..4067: 1.35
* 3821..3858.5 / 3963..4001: 1.24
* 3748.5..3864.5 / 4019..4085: 1.47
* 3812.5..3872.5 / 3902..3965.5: 1.08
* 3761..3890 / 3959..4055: 1.30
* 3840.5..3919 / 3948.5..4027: 1.12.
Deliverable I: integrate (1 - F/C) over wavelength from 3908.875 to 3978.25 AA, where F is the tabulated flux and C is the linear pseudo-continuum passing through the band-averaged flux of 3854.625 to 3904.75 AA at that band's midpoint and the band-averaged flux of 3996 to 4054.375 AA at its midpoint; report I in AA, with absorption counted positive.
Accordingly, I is 9.1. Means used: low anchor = 16.2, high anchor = 18.7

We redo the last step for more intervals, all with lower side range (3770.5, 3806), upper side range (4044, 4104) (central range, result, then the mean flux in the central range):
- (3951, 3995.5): 2.9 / 15.9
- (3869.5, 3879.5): -0.6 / 16.4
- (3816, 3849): 2.6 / 13.7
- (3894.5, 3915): -1.1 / 16.9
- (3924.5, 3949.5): 3.5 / 14.2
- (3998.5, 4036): -2.0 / 18.7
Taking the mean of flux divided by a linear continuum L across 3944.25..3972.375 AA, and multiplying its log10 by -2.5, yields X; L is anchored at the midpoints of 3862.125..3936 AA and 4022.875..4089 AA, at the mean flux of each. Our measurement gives 0.12 mag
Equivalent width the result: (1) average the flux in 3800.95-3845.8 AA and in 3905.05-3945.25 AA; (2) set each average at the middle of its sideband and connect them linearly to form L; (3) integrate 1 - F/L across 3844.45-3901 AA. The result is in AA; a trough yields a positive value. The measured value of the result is -4.6 AA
